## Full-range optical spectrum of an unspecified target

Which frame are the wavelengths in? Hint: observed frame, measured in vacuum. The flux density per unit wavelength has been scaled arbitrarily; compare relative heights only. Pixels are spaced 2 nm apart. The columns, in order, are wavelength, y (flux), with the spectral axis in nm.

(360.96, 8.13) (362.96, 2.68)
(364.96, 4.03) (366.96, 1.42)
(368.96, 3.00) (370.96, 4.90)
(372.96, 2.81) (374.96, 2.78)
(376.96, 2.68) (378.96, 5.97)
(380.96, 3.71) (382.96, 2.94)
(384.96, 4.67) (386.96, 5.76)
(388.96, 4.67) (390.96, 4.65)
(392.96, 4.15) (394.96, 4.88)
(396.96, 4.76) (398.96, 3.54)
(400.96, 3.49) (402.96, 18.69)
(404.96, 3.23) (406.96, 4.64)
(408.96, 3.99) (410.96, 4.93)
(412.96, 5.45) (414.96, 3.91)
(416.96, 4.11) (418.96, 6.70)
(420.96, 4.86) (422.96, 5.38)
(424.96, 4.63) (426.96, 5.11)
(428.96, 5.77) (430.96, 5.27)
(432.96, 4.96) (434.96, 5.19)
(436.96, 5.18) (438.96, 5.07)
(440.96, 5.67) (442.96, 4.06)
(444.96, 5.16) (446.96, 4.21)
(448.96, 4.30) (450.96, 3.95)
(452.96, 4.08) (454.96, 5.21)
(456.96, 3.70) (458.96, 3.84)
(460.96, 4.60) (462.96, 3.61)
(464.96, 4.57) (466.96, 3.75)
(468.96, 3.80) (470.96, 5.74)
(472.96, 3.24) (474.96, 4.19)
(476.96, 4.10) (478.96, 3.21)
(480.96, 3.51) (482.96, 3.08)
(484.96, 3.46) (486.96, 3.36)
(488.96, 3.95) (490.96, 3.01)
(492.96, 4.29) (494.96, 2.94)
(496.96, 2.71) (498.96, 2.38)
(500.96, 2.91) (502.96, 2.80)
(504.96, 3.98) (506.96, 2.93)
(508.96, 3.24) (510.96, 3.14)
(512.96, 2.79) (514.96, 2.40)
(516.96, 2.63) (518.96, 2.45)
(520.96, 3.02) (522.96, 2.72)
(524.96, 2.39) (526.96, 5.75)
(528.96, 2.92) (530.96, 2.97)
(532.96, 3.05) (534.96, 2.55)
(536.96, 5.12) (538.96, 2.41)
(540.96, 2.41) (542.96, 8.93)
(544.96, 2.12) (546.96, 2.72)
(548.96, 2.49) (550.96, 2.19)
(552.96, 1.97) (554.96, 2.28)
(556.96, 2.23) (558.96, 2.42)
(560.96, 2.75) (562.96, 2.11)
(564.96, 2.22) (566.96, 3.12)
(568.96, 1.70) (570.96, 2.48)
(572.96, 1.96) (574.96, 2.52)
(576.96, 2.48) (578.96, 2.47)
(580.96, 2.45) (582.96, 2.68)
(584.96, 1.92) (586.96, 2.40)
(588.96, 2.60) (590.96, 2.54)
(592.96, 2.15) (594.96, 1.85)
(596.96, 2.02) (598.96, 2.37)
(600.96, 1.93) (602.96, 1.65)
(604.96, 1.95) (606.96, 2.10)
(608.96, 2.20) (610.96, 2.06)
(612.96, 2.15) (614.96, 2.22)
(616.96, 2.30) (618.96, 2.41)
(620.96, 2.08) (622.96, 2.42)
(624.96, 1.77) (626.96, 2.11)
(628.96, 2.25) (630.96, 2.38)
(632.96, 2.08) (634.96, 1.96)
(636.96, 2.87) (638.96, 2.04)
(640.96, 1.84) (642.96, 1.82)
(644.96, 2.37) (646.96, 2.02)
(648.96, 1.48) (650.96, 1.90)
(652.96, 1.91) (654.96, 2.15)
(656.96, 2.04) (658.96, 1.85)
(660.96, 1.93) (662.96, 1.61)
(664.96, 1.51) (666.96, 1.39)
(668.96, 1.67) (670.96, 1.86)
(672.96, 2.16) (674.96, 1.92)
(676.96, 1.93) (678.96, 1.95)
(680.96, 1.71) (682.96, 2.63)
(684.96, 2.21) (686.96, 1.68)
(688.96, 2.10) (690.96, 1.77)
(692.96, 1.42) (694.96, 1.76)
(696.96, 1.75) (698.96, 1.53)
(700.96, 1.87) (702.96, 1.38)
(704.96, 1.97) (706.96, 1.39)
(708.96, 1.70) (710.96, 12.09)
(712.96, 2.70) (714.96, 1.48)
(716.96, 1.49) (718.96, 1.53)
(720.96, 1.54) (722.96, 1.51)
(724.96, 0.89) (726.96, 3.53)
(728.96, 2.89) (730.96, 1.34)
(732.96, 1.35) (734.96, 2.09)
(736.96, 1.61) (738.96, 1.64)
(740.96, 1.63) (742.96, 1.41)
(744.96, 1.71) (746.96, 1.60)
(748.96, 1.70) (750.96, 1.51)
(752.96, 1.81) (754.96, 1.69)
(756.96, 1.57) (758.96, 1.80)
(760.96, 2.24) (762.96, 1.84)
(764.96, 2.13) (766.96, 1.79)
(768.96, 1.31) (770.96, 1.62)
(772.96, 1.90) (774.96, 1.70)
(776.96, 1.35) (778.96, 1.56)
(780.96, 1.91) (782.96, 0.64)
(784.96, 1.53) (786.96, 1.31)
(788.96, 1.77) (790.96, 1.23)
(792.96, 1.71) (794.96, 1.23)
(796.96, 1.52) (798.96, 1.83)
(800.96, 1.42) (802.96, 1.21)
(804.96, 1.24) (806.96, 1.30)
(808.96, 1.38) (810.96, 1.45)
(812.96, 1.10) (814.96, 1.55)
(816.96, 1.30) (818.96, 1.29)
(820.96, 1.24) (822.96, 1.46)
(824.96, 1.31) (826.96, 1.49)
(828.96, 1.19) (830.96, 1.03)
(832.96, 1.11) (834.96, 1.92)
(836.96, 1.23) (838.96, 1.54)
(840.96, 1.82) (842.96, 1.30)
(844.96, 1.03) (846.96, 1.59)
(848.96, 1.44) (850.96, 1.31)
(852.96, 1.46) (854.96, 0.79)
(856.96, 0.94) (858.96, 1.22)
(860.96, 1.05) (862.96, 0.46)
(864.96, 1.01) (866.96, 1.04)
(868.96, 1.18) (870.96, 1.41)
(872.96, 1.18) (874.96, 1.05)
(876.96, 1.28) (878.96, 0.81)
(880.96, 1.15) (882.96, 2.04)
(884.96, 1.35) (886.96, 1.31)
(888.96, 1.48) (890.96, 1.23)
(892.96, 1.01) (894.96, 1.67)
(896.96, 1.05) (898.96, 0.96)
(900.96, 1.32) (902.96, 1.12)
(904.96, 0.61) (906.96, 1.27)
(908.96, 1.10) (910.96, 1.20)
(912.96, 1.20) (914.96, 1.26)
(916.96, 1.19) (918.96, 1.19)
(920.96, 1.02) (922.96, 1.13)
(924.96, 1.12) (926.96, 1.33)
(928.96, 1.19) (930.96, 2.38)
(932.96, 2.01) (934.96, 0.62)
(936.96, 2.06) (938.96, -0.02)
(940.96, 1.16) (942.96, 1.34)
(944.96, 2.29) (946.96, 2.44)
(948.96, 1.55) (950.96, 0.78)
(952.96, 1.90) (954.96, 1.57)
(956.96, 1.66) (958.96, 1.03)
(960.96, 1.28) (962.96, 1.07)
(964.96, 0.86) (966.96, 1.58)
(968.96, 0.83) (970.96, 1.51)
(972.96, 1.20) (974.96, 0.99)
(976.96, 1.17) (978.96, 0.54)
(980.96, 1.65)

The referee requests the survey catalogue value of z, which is 0.08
